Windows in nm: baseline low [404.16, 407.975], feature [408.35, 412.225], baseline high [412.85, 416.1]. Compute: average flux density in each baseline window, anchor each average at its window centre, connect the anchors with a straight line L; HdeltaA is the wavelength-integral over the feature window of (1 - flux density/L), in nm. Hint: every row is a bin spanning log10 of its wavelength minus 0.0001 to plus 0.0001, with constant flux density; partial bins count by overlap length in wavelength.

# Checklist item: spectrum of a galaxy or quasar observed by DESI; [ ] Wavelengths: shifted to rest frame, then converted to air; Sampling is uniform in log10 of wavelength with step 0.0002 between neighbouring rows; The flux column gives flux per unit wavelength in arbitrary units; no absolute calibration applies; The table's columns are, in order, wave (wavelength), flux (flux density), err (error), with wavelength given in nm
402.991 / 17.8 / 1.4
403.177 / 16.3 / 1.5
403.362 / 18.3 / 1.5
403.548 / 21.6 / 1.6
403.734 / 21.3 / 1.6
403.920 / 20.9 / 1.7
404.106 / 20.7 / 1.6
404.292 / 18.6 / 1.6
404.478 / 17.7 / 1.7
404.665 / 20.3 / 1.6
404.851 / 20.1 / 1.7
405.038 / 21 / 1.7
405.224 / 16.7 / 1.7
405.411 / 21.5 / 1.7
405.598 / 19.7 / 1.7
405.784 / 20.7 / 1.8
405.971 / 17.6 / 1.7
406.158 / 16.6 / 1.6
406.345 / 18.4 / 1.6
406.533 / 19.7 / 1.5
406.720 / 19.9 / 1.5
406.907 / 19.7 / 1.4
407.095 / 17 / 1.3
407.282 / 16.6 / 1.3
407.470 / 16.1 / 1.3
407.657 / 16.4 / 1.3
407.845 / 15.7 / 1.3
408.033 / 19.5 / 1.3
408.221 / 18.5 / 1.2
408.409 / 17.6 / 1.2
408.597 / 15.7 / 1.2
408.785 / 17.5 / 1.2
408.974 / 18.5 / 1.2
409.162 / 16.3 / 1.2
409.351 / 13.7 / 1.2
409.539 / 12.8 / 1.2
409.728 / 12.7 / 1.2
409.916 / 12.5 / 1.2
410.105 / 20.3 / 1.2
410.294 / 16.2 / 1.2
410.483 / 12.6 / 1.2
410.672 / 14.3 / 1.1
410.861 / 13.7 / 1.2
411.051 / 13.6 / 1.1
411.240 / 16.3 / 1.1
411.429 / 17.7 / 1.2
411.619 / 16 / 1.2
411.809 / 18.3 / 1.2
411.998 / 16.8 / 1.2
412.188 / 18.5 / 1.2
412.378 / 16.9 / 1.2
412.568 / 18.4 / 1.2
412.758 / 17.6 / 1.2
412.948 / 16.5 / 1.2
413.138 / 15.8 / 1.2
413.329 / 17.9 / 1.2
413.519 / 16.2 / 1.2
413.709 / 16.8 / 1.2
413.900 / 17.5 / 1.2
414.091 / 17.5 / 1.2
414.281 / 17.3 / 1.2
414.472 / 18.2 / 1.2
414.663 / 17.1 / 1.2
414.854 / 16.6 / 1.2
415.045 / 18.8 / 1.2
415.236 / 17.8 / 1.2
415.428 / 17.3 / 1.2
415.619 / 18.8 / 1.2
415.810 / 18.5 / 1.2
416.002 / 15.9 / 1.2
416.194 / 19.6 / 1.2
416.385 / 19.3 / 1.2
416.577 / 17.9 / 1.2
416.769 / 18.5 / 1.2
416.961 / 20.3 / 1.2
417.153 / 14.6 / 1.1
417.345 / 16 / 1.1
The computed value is 0.473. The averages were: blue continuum 18.5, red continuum 17.3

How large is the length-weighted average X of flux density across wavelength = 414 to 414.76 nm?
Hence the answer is 17.5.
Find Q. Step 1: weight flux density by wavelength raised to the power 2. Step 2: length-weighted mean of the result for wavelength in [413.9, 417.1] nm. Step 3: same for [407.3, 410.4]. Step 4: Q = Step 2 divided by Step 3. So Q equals 1.1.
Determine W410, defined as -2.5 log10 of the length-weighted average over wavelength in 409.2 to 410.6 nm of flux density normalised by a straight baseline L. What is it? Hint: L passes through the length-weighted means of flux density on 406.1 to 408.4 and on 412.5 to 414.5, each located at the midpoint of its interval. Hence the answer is 0.21 mag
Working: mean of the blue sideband 17.8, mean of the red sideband 17.2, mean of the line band 14.5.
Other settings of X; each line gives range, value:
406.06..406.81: 18.6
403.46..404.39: 20.6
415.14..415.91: 18.1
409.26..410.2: 14.4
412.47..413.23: 17.1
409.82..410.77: 15.2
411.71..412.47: 17.6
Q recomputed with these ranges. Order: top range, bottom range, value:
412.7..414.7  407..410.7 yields 1.09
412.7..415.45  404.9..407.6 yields 0.96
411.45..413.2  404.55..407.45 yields 0.94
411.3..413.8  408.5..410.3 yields 1.12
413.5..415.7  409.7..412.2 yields 1.14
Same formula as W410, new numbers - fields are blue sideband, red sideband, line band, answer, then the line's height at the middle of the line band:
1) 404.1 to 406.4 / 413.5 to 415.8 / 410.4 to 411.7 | 0.22 mag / 18.2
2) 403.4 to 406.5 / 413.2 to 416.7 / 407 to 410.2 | 0.16 mag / 18.9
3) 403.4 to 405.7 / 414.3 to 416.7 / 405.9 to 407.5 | 0.09 mag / 19.6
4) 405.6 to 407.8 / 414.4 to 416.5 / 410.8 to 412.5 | 0.10 mag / 18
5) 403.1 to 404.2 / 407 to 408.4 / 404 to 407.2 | -0.03 mag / 18.6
